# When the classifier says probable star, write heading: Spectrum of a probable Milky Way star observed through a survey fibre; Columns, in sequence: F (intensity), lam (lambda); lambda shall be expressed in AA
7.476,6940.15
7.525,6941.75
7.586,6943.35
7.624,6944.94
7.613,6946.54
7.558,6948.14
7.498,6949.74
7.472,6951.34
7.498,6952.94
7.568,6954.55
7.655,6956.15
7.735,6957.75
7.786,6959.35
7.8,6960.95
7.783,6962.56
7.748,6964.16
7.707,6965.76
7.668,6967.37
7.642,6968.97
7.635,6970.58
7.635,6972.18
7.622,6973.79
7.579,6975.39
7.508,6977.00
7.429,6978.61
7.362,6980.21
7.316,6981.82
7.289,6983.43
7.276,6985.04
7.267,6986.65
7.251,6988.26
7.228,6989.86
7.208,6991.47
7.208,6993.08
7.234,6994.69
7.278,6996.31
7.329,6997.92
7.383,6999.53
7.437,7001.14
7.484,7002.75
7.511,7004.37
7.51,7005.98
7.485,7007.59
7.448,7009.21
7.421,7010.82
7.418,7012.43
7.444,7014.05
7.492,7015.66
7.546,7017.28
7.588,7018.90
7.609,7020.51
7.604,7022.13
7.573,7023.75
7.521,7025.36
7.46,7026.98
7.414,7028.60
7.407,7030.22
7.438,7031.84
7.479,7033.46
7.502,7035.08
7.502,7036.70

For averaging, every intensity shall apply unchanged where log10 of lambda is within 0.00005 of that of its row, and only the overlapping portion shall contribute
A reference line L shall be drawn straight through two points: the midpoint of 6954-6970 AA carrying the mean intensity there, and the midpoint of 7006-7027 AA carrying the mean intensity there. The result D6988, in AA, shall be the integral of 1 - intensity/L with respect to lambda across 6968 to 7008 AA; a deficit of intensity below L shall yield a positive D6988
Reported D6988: 1.1 AA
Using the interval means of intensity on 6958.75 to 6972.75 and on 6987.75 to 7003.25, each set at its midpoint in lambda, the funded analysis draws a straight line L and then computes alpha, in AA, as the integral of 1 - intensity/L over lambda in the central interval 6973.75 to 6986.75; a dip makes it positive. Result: 0.2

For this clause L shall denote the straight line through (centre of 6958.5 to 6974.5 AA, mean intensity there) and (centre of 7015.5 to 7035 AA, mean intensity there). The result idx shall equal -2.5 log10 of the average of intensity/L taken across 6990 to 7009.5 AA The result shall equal 0.03 mag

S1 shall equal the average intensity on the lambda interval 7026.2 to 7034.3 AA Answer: 7.43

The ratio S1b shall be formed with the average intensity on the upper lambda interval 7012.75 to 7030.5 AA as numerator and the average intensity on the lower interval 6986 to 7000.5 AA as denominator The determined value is 1.03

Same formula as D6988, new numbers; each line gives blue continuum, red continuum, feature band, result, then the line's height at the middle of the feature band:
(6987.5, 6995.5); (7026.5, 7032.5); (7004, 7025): -0.47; 7.35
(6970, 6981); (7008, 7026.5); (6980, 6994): 0.50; 7.53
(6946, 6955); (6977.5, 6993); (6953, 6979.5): -0.82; 7.42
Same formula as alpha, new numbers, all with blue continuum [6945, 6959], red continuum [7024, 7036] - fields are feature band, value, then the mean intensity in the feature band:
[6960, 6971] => -0.2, 7.71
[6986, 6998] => 0.4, 7.25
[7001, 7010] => 0.0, 7.48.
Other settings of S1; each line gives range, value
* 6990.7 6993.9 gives 7.21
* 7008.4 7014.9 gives 7.44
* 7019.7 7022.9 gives 7.61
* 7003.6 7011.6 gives 7.48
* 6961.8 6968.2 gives 7.73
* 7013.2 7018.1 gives 7.48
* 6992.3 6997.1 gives 7.23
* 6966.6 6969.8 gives 7.65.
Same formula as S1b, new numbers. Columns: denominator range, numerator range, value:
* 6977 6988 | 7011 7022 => 1.03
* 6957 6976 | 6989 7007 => 0.95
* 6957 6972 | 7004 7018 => 0.97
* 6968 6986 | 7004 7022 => 1.00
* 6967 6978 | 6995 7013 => 0.98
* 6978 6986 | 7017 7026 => 1.03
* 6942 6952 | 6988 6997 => 0.96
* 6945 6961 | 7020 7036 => 0.99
